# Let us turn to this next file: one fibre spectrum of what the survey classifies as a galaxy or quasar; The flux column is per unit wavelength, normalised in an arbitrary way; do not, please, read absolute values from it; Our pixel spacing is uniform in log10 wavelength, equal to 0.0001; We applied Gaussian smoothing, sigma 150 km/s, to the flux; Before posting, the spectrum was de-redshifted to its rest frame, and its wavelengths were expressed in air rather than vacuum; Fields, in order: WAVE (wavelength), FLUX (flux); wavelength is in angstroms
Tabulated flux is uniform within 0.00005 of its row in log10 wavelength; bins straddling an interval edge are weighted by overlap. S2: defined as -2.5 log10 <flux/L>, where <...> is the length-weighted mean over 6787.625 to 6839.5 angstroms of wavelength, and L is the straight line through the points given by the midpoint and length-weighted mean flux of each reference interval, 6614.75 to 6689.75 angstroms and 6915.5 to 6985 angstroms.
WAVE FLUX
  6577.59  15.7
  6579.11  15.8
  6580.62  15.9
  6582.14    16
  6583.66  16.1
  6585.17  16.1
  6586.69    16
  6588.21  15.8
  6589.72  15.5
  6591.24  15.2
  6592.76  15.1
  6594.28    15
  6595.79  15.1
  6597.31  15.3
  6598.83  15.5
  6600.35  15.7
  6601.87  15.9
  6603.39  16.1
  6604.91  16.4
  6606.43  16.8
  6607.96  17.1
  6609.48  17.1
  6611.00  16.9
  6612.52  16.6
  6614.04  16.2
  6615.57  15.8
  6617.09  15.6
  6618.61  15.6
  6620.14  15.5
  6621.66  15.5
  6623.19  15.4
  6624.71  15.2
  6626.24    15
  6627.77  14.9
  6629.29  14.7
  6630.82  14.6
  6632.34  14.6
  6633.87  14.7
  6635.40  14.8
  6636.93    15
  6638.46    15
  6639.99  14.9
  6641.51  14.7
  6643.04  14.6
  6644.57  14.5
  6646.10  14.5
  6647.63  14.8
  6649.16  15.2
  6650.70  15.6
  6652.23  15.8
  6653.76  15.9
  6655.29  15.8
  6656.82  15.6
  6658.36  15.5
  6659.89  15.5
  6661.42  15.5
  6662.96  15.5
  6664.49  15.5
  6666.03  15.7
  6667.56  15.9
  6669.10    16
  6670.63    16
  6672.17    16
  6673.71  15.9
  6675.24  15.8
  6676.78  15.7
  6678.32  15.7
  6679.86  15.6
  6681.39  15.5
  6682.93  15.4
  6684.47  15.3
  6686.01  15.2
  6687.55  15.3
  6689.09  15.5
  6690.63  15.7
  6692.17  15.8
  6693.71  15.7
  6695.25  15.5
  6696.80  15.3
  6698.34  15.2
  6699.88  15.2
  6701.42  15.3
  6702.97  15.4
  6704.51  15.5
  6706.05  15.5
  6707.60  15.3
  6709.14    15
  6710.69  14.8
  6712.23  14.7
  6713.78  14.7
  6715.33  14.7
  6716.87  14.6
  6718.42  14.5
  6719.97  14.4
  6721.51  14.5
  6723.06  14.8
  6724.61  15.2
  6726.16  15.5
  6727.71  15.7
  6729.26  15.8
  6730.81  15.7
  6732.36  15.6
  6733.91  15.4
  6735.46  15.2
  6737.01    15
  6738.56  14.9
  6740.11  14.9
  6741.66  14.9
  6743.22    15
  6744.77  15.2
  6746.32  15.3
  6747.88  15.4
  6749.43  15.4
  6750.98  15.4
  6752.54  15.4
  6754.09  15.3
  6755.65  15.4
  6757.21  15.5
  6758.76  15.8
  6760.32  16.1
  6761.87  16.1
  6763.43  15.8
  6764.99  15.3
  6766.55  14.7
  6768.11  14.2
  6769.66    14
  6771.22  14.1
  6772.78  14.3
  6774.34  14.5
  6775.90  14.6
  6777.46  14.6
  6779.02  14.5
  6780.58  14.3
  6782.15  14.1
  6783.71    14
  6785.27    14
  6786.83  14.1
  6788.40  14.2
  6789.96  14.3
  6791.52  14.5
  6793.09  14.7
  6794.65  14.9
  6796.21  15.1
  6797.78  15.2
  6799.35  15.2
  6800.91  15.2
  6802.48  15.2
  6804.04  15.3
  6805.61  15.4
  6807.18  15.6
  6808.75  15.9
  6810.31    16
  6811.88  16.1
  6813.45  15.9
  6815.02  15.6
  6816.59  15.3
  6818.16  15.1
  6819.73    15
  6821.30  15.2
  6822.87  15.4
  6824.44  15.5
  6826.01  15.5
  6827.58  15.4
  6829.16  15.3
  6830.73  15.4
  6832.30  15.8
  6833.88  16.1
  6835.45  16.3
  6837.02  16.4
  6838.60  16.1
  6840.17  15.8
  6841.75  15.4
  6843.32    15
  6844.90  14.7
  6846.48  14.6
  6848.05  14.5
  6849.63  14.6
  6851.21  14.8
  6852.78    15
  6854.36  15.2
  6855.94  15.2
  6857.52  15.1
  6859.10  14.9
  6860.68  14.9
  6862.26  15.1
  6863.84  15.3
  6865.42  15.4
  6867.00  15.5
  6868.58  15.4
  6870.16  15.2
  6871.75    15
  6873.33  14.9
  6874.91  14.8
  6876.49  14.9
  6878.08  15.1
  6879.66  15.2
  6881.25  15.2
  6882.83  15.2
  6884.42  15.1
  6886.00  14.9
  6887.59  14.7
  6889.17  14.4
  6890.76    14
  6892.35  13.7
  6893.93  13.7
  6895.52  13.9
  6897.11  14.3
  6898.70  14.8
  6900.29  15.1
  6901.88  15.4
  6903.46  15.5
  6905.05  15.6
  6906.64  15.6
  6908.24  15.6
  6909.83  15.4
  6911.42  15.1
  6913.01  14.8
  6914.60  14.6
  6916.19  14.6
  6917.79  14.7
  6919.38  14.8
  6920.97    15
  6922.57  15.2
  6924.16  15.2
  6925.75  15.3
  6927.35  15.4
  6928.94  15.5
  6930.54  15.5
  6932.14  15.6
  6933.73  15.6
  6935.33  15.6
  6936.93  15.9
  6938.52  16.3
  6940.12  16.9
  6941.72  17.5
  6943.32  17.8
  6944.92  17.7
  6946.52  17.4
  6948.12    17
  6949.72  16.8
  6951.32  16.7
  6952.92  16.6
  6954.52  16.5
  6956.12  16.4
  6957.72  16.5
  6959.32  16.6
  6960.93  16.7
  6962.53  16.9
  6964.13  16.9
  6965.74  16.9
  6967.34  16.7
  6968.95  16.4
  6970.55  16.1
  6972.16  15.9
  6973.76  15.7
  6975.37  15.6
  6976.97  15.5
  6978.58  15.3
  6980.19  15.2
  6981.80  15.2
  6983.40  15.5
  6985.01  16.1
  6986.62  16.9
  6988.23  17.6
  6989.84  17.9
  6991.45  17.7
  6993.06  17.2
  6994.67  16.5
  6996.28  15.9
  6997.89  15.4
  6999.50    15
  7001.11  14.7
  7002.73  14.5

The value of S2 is 0.024 mag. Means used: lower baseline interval 15.3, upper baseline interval 16.1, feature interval 15.4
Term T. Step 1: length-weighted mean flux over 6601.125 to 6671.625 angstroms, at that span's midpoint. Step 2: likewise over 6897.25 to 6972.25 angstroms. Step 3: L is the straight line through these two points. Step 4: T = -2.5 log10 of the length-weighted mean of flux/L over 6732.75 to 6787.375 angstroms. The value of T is 0.05 mag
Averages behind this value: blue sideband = 15.5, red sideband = 16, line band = 14.9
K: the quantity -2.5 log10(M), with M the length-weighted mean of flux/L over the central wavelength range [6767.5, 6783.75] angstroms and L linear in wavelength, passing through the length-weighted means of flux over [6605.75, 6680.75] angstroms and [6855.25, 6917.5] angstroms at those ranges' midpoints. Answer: 0.07 mag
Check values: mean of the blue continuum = 15.5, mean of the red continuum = 14.9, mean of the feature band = 14.3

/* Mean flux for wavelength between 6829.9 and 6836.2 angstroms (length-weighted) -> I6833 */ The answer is 15.9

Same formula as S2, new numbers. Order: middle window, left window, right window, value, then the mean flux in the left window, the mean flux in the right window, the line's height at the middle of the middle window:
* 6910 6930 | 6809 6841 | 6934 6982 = 0.082 mag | 15.7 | 16.4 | 16.2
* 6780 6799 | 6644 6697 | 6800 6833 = 0.075 mag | 15.5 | 15.5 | 15.5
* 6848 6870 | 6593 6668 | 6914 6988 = 0.057 mag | 15.5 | 16.1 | 15.9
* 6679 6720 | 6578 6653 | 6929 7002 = 0.034 mag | 15.5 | 16.3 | 15.7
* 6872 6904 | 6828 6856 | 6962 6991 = 0.065 mag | 15.3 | 16.2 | 15.7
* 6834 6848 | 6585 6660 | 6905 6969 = 0.025 mag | 15.5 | 16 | 15.9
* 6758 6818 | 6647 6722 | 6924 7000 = 0.055 mag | 15.4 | 16.3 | 15.7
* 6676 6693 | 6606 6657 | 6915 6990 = 0.001 mag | 15.4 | 16.1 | 15.5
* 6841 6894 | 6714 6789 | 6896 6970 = 0.047 mag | 15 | 15.9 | 15.6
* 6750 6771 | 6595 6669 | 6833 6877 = 0.004 mag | 15.5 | 15.2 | 15.3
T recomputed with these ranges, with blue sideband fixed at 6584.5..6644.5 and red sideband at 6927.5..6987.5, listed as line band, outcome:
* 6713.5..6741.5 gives 0.05 mag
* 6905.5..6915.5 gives 0.07 mag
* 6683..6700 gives 0.02 mag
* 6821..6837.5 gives 0.02 mag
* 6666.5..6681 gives -0.01 mag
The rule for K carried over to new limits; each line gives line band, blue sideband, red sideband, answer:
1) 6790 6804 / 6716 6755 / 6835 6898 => 0.01 mag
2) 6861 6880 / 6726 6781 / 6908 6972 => 0.04 mag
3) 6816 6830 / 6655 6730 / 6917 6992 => 0.03 mag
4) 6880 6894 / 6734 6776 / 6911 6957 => 0.08 mag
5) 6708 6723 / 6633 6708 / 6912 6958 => 0.06 mag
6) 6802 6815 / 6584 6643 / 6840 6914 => -0.04 mag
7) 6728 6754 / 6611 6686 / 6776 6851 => 0.00 mag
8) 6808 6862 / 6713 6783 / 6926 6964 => 0.02 mag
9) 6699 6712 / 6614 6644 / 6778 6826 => -0.01 mag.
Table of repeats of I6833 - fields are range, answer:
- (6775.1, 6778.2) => 14.6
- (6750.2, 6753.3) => 15.4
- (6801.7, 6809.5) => 15.5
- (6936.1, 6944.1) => 16.9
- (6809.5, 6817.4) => 15.8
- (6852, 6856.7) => 15.1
